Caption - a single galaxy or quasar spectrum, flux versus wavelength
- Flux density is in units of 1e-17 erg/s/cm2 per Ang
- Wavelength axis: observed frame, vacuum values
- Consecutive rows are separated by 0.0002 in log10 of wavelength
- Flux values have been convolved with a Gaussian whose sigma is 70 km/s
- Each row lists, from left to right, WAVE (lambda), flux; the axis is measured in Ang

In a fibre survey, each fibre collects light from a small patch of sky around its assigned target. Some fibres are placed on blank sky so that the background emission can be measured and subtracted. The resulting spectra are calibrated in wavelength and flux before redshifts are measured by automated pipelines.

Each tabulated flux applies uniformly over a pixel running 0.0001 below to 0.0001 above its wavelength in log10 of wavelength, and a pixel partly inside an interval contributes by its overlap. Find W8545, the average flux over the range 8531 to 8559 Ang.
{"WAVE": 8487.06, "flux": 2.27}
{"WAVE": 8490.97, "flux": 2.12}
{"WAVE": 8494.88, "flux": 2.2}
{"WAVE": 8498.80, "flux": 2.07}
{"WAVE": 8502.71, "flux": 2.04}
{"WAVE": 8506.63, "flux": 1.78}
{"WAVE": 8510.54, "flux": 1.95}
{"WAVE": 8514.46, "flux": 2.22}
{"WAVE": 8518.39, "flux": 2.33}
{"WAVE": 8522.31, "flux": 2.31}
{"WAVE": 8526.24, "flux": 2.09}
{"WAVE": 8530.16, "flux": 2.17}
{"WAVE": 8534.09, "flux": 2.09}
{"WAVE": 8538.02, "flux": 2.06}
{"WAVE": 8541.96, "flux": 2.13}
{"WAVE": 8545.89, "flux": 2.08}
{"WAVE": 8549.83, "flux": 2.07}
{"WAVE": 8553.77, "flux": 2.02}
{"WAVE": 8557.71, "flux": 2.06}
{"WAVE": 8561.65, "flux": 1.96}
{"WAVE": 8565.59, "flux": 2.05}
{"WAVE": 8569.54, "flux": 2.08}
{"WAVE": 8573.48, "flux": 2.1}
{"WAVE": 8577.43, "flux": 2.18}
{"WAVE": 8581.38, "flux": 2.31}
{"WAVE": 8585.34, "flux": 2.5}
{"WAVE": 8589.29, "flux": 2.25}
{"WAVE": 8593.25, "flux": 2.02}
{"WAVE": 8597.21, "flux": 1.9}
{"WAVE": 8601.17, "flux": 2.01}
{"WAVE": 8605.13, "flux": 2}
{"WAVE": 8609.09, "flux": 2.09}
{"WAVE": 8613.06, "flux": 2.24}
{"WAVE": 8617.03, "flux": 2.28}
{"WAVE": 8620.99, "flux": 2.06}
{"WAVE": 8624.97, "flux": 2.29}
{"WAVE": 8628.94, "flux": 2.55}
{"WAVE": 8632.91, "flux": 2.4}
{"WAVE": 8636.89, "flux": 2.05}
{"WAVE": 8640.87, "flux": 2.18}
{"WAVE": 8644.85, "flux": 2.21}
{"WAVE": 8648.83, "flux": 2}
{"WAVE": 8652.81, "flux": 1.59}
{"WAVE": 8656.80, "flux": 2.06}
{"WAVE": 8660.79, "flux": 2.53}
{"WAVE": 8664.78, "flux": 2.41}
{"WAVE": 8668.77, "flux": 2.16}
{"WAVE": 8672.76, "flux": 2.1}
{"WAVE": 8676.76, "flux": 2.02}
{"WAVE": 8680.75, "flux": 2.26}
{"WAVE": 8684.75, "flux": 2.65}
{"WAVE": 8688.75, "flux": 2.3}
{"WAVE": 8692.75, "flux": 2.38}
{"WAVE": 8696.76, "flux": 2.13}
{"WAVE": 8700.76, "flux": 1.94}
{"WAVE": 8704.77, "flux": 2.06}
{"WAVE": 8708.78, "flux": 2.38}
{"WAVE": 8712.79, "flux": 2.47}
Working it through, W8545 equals 2.08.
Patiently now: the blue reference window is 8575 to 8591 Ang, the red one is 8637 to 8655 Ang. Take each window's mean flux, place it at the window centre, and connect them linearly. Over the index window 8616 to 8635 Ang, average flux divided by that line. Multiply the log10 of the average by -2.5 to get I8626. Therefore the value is -0.11 mag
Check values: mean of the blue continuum 2.3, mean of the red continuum 2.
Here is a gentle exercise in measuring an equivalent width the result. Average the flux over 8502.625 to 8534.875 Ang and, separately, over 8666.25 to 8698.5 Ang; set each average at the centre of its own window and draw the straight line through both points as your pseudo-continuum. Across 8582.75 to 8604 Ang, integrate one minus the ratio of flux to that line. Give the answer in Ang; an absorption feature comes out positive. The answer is 0.4 Ang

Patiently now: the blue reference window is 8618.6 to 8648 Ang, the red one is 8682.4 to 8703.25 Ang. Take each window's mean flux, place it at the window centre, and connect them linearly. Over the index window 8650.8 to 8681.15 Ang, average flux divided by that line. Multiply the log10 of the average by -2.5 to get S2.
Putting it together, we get 0.06 mag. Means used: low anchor 2.24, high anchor 2.27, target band 2.14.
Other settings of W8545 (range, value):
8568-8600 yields 2.16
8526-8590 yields 2.13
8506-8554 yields 2.11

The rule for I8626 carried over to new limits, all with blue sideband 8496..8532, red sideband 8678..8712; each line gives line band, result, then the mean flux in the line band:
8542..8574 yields 0.05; 2.06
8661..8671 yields -0.04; 2.33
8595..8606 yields 0.11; 1.97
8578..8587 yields -0.09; 2.36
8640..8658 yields 0.12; 2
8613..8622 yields 0.00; 2.2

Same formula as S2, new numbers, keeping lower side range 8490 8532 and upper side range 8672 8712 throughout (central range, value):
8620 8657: 0.027 mag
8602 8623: 0.028 mag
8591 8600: 0.104 mag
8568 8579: 0.018 mag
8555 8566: 0.067 mag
